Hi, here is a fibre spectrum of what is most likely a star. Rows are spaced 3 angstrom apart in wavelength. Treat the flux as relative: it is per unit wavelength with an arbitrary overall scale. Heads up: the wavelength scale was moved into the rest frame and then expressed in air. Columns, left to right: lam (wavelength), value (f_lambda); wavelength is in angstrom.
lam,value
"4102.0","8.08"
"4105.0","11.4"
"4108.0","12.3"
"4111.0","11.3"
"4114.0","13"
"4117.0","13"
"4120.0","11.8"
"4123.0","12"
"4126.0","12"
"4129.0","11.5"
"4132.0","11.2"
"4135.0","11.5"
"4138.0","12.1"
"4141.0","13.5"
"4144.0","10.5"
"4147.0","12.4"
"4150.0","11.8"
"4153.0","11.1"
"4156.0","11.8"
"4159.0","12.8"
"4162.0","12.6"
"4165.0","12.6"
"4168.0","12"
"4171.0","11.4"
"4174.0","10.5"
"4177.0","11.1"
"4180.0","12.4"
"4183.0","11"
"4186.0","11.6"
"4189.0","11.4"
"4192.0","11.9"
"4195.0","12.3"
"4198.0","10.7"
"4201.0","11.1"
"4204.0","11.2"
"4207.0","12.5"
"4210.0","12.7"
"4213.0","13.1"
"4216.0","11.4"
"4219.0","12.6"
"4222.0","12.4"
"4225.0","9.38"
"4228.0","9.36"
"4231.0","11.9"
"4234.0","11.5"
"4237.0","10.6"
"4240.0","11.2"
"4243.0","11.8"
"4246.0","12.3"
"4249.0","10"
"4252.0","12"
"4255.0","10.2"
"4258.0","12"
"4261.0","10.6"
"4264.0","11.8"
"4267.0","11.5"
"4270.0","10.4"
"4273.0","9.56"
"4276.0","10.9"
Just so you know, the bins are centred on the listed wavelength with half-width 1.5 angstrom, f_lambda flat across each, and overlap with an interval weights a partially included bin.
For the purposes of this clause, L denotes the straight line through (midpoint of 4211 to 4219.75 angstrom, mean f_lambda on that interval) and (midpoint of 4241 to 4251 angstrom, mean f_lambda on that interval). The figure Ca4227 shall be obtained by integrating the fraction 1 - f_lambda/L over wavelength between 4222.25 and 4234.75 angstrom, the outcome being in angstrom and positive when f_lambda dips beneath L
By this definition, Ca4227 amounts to 1.3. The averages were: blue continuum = 12.4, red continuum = 11.4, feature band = 10.7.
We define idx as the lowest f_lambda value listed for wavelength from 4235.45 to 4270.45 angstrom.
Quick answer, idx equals 10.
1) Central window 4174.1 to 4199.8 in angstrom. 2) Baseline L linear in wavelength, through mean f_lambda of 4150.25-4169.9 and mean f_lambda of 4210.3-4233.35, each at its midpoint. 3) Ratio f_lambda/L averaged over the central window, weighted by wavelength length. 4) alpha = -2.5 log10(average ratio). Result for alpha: 0.03 mag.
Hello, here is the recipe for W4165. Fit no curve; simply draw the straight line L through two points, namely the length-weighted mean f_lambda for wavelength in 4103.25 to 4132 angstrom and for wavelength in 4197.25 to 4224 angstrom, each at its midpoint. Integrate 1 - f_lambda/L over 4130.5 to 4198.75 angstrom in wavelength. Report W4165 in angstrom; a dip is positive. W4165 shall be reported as 1.12 angstrom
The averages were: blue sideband 12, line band 11.8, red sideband 12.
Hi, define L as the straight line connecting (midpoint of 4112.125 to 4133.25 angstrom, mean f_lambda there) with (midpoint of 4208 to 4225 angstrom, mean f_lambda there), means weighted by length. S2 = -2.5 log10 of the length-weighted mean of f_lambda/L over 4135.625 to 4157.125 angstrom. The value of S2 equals 0.02 mag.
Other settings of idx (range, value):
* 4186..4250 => 9.36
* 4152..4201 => 10.5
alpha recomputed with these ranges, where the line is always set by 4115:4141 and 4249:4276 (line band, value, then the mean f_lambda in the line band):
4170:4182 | 0.027 mag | 11.3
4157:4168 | -0.072 mag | 12.5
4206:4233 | -0.038 mag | 11.7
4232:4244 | -0.014 mag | 11.3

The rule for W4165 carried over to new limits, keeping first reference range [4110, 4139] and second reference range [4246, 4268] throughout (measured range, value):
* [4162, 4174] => -0.18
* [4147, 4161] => -0.20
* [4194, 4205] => 0.24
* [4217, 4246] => 0.28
